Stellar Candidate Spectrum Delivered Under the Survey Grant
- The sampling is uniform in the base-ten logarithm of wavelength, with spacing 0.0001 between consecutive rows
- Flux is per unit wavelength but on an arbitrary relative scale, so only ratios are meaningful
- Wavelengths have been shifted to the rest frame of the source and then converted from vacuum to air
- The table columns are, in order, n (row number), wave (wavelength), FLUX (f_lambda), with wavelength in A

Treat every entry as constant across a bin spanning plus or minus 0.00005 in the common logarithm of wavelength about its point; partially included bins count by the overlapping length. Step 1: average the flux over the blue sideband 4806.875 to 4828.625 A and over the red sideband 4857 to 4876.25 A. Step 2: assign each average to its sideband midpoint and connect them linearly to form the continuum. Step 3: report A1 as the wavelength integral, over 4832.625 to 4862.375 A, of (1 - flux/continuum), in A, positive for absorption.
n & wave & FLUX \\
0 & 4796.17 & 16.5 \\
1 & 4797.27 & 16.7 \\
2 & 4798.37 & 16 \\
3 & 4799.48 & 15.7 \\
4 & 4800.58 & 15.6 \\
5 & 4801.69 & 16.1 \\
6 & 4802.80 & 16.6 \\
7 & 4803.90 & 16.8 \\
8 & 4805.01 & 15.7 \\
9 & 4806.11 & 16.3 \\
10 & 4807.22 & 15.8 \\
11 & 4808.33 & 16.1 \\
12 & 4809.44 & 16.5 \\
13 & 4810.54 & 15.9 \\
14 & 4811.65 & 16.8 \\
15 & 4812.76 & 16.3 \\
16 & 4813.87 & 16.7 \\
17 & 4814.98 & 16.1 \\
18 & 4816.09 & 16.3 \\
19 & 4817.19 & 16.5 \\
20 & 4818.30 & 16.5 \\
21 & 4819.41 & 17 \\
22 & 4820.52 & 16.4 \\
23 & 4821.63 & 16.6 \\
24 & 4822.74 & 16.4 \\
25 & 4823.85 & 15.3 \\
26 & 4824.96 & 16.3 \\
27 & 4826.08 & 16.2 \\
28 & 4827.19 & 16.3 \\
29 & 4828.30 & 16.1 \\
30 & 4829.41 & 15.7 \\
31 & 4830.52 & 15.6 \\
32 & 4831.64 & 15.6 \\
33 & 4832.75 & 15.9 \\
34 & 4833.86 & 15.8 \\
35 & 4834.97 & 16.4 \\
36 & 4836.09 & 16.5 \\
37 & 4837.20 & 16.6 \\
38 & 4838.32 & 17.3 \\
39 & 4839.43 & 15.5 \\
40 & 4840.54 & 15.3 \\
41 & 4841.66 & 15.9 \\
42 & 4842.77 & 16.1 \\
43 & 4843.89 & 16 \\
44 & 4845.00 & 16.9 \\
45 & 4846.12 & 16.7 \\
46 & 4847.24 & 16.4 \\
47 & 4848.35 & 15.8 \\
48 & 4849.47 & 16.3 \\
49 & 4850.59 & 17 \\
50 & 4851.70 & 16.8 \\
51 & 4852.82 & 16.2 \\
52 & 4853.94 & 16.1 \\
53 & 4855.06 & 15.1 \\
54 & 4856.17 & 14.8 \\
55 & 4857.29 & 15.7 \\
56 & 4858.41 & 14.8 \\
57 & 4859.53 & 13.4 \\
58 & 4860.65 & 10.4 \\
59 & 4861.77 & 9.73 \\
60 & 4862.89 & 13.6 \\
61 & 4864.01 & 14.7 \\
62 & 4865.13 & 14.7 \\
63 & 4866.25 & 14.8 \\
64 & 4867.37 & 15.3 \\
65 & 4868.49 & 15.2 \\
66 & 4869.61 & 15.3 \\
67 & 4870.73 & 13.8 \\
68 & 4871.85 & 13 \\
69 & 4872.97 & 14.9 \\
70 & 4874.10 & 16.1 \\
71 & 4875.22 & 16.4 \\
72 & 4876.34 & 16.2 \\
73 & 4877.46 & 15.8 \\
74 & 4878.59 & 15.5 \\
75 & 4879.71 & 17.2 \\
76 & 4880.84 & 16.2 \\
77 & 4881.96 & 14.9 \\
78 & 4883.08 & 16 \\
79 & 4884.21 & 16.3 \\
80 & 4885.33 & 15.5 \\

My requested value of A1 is -0.9 A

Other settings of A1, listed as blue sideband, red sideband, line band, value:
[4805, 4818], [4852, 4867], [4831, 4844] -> -0.8 A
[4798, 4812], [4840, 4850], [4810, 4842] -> -0.1 A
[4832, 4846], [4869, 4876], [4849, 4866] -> 1.0 A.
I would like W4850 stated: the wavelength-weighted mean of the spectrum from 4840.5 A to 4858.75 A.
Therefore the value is 16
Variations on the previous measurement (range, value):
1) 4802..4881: 15.7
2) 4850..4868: 14.6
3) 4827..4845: 16.1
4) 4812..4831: 16.3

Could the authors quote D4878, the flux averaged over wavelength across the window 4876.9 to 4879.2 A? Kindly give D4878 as 15.7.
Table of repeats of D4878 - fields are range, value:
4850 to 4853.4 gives 16.7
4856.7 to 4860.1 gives 14.6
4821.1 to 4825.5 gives 16.2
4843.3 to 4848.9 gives 16.4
